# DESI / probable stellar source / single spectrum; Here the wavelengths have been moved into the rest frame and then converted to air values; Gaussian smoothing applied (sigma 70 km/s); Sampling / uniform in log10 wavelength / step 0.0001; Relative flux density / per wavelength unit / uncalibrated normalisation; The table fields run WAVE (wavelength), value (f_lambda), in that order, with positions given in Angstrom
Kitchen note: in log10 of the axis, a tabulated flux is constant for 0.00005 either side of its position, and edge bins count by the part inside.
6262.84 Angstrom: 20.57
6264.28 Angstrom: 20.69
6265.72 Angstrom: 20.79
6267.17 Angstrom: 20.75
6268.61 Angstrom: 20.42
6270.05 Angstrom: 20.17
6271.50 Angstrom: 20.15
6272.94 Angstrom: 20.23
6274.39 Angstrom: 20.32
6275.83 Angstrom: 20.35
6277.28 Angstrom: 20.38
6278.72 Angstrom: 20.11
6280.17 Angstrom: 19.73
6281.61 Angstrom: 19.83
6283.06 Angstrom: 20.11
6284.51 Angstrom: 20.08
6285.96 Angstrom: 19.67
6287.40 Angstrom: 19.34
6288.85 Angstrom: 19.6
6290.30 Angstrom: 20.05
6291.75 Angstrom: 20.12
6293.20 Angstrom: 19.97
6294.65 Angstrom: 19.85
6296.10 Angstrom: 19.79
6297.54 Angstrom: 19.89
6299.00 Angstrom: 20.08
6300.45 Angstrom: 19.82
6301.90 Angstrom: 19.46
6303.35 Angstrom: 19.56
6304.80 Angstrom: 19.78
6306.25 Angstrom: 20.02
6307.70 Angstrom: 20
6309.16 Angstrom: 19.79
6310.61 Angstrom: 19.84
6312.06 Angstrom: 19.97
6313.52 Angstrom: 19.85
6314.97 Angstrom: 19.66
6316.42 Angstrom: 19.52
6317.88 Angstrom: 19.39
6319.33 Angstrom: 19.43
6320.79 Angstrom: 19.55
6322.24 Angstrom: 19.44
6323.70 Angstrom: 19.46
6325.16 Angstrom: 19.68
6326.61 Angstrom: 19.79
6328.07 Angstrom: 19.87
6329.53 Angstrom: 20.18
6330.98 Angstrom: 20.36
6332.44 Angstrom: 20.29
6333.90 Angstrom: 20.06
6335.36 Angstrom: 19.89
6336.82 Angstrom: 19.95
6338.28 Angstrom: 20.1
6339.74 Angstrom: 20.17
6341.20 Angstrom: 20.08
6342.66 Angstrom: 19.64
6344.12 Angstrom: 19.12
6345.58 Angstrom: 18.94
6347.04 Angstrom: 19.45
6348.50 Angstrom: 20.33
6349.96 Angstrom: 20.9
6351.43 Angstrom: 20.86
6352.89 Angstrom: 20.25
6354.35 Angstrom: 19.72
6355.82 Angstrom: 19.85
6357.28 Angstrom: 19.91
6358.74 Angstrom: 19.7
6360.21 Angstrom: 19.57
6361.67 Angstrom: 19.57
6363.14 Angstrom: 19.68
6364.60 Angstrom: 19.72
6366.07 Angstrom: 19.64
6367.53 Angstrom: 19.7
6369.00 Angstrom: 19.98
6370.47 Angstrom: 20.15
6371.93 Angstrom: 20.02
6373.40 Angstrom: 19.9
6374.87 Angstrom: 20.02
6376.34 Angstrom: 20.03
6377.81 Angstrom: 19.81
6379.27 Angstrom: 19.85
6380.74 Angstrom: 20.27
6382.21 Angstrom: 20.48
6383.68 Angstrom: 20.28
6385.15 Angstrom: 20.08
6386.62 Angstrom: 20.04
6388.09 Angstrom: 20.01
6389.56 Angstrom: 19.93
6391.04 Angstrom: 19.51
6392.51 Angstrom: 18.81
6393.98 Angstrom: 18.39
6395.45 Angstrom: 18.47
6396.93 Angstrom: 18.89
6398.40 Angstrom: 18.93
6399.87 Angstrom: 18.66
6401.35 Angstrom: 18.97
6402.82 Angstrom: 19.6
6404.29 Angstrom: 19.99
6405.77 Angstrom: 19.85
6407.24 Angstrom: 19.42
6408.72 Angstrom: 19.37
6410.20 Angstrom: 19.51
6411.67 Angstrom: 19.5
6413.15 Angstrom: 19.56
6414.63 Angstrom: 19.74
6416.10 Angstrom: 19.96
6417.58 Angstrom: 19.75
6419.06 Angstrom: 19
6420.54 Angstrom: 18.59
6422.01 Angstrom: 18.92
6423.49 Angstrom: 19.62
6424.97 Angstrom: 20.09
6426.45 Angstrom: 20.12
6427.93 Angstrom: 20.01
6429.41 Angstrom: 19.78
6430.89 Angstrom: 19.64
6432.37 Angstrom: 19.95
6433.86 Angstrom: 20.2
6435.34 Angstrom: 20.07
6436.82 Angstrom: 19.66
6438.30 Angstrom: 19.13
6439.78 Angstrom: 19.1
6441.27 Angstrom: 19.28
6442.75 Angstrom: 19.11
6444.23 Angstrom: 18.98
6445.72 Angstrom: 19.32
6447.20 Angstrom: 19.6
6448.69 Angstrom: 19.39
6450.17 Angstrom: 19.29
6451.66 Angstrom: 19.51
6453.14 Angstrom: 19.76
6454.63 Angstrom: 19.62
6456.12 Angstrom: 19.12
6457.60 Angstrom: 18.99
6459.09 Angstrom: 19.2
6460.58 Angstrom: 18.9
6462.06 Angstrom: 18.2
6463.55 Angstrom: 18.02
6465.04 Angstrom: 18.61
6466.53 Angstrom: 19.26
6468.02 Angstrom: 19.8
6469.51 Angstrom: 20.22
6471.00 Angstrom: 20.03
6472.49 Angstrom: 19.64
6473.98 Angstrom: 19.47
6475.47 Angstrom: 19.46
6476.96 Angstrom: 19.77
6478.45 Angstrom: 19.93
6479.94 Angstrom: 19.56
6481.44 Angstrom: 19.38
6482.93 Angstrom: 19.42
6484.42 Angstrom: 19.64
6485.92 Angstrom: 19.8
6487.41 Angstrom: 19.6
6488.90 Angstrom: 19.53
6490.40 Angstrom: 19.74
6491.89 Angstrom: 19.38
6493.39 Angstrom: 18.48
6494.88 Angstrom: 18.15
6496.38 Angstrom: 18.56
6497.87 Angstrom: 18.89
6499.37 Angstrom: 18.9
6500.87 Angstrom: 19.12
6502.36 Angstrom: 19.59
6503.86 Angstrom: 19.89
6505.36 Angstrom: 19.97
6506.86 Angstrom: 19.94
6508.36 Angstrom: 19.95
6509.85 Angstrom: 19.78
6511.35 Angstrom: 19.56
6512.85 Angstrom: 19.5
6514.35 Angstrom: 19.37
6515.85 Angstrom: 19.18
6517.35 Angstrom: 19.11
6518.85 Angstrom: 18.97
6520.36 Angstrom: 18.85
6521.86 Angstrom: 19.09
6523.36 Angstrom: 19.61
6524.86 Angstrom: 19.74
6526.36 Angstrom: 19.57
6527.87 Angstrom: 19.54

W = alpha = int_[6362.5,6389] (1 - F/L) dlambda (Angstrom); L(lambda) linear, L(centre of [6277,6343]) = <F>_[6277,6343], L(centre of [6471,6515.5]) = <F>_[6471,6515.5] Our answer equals -0.4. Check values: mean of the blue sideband 19.9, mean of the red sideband 19.5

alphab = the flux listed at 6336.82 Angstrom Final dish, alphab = 19.95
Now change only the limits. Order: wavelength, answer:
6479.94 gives 19.56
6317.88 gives 19.39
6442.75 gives 19.11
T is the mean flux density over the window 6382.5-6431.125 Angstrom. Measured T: 19.5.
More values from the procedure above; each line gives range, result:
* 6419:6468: 19.3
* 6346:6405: 19.7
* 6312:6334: 19.8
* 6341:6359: 19.9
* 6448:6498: 19.3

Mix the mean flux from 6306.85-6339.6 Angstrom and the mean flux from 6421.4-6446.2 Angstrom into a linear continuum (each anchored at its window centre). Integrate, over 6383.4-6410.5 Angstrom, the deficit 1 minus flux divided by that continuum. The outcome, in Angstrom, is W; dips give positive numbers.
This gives 0.4 Angstrom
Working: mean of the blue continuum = 19.8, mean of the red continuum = 19.6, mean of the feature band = 19.4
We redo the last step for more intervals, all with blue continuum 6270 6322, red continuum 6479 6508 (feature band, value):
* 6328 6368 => -0.4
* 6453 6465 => 0.3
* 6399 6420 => 0.1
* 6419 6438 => -0.2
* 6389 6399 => 0.3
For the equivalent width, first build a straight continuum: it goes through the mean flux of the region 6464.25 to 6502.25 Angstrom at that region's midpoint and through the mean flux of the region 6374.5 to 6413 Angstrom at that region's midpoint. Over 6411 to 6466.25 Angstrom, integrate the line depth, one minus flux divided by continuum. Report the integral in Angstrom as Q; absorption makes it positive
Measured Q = 0.24 Angstrom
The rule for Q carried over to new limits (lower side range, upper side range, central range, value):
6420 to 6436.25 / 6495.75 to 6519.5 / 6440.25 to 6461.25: 0.4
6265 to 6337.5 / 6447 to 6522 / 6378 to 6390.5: -0.3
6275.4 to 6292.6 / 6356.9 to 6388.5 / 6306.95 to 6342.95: 0.2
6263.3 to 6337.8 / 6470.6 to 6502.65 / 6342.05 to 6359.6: -0.1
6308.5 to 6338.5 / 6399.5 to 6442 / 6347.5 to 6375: -0.4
